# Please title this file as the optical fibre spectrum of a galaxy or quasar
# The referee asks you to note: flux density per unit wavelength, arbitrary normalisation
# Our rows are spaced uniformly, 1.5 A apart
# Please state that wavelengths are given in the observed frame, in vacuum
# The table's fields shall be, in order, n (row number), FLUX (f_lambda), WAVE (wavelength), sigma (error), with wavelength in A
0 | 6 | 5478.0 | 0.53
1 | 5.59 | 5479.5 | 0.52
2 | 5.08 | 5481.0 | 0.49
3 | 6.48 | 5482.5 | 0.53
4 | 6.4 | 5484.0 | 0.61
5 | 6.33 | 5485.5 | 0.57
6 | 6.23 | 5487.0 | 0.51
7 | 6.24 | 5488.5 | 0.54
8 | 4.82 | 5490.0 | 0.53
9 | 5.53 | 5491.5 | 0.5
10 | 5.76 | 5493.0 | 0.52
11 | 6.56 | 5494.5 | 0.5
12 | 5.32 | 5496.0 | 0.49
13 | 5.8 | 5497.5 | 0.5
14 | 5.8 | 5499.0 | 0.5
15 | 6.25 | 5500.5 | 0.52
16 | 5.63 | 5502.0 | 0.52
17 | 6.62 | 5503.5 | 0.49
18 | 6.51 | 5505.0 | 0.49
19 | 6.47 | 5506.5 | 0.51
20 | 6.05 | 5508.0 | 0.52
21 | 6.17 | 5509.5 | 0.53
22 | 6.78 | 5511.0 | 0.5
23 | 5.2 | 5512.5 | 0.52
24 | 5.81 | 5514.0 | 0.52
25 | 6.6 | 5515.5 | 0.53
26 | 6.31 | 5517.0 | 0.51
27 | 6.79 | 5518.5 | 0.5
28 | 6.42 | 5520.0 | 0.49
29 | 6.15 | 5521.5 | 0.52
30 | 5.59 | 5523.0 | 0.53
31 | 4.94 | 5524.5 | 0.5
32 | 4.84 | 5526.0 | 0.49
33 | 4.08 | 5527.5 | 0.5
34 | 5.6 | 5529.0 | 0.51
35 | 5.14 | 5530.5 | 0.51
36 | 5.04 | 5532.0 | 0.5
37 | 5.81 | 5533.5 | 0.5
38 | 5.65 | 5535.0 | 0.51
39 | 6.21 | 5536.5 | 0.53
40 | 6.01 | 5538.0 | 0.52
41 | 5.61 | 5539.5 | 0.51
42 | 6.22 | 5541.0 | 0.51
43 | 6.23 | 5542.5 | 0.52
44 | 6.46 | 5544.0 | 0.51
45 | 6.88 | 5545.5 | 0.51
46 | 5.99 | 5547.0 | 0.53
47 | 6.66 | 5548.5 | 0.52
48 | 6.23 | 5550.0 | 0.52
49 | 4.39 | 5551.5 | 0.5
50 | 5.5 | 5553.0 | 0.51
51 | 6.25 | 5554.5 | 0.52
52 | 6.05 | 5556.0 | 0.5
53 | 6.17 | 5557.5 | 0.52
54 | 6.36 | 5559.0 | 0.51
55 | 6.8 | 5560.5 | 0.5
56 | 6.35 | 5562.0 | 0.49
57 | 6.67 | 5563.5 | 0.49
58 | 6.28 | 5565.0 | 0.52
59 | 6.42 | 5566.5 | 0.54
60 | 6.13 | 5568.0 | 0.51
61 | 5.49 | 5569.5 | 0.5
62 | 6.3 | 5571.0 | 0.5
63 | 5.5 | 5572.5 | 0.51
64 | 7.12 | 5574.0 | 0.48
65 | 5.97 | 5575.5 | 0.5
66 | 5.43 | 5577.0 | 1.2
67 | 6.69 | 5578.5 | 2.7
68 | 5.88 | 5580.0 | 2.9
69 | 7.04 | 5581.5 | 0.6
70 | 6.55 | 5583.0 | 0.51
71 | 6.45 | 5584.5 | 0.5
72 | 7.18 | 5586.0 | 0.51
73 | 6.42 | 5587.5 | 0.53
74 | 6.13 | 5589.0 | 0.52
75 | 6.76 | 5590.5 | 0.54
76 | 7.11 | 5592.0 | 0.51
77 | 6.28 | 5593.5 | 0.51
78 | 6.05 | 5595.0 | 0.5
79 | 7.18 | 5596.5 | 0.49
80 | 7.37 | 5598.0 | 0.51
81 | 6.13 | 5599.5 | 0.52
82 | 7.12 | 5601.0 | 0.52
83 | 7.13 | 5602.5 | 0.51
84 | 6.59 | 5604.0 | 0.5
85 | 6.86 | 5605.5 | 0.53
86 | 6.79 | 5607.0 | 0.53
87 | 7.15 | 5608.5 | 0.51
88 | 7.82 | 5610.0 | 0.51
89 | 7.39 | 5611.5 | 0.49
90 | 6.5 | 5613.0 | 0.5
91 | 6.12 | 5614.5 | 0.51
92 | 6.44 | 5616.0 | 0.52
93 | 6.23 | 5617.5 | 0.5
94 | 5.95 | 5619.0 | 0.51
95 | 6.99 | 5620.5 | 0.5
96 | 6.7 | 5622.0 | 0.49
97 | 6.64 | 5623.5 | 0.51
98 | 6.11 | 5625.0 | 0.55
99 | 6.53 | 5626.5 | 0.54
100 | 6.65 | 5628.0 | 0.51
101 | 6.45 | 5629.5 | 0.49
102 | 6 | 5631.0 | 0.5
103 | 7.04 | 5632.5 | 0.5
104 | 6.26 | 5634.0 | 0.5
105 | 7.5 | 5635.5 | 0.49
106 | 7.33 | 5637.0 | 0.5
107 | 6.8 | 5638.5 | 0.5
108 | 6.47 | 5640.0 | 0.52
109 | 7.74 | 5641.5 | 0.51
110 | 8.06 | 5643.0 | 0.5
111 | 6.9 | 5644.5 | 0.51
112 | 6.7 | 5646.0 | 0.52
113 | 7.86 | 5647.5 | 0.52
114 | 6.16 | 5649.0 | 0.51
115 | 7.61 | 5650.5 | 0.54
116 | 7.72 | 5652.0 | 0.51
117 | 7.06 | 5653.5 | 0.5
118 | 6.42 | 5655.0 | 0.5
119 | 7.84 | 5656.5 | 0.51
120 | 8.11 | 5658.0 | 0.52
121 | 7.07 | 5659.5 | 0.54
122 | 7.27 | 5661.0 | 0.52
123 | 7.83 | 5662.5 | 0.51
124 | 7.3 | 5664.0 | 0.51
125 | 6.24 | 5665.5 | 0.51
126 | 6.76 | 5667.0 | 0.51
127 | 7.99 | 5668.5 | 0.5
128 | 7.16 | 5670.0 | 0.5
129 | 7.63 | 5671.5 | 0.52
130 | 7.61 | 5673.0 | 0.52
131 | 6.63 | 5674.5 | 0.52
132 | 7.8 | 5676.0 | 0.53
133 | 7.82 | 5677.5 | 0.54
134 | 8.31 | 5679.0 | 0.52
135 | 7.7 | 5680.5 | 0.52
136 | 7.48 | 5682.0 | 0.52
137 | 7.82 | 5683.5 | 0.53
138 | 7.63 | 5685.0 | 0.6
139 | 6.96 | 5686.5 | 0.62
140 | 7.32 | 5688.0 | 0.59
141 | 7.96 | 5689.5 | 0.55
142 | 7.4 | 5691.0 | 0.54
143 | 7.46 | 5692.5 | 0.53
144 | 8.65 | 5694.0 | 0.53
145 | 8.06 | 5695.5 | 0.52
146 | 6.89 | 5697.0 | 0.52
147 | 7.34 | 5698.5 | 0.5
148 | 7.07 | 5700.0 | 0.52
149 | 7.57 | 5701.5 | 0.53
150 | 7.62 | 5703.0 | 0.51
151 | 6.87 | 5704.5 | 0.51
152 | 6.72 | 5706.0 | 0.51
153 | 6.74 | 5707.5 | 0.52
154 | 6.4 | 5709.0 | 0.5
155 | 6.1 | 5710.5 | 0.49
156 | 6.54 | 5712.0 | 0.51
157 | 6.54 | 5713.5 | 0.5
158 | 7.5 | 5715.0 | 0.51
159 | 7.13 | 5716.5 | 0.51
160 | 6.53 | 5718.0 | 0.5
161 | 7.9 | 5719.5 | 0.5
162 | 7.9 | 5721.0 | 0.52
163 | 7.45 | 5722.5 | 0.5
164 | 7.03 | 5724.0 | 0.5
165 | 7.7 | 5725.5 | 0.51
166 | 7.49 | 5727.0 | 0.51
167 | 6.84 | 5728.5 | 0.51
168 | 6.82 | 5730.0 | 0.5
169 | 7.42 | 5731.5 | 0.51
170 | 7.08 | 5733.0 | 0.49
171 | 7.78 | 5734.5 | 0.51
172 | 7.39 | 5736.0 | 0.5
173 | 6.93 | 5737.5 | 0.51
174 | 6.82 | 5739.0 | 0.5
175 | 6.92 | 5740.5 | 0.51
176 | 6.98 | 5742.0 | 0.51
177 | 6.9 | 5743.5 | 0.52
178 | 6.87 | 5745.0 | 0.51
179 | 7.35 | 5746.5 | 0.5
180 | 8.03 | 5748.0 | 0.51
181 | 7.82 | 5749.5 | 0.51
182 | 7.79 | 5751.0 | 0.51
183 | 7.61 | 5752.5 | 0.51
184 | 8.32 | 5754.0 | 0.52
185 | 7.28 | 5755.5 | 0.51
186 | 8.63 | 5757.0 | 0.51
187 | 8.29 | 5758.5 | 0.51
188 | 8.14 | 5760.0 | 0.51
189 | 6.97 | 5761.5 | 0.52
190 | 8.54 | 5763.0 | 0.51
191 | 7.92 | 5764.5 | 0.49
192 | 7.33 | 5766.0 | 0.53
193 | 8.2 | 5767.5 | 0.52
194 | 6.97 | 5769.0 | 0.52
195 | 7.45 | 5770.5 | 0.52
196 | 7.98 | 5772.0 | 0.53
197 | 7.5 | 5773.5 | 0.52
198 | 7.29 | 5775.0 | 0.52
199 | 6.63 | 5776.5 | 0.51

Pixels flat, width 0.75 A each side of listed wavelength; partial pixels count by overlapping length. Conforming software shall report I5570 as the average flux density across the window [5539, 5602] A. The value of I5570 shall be 6.33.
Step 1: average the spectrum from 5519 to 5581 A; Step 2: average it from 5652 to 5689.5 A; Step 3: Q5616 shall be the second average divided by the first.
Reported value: 1.25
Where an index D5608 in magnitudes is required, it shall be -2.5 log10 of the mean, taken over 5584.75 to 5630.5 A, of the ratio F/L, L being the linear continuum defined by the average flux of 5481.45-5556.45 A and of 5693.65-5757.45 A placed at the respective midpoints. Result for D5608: -0.03 mag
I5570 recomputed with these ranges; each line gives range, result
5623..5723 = 7.2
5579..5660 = 6.84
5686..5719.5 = 7.17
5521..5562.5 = 5.82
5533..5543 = 5.96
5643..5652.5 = 7.21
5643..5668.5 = 7.23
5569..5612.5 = 6.62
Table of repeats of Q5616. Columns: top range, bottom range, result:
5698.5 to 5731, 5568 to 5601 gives 1.10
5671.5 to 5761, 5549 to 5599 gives 1.17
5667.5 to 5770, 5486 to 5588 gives 1.23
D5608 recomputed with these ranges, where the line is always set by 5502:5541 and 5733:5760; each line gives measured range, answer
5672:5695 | -0.09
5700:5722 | 0.04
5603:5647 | -0.03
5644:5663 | -0.07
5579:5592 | -0.04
